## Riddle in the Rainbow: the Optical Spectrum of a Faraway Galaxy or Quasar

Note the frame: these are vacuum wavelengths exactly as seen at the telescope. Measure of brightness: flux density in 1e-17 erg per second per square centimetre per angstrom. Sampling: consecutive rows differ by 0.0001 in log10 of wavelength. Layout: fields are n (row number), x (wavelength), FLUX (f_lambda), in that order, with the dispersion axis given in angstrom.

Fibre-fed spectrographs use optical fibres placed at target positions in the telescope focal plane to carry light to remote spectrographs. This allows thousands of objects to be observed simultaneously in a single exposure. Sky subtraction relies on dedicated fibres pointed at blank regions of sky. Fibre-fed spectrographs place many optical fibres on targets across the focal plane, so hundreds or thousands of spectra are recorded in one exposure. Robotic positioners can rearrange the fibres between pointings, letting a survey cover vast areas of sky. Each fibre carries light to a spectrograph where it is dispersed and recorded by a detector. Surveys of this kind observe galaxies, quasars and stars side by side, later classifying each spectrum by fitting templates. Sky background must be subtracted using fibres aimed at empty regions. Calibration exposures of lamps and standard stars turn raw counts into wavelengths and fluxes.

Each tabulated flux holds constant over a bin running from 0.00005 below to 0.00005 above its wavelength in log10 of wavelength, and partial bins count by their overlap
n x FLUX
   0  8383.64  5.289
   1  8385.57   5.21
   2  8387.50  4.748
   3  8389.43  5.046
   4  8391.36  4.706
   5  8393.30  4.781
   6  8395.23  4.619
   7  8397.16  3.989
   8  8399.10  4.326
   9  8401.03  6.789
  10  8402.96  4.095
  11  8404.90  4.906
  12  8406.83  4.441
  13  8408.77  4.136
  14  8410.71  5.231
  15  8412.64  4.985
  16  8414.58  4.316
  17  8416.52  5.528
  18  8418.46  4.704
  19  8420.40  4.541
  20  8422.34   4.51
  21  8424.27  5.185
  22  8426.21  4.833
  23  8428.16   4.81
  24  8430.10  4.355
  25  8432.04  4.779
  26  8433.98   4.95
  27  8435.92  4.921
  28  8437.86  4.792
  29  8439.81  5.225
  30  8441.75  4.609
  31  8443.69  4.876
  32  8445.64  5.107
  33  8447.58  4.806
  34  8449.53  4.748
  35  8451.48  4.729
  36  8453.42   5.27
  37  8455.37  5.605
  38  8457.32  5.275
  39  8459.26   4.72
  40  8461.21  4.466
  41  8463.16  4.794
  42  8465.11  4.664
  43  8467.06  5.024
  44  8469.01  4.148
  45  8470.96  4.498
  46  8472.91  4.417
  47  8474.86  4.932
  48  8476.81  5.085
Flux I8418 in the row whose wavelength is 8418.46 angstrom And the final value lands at 4.704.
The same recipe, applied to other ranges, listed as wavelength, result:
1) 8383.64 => 5.289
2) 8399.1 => 4.326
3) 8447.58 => 4.806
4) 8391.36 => 4.706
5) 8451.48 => 4.729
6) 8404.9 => 4.906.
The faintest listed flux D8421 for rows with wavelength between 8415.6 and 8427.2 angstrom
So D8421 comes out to 4.51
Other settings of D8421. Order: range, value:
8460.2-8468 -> 4.466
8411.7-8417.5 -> 4.316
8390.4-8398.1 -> 3.989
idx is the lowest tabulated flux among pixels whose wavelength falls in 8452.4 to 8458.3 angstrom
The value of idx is 5.27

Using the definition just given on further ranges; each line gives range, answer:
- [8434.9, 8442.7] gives 4.609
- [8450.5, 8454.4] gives 4.729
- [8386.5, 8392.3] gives 4.706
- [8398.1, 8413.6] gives 4.095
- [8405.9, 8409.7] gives 4.136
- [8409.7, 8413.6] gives 4.985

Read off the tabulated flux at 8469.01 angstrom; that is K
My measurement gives 4.148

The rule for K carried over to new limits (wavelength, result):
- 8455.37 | 5.605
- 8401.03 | 6.789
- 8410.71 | 5.231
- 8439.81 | 5.225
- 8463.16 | 4.794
